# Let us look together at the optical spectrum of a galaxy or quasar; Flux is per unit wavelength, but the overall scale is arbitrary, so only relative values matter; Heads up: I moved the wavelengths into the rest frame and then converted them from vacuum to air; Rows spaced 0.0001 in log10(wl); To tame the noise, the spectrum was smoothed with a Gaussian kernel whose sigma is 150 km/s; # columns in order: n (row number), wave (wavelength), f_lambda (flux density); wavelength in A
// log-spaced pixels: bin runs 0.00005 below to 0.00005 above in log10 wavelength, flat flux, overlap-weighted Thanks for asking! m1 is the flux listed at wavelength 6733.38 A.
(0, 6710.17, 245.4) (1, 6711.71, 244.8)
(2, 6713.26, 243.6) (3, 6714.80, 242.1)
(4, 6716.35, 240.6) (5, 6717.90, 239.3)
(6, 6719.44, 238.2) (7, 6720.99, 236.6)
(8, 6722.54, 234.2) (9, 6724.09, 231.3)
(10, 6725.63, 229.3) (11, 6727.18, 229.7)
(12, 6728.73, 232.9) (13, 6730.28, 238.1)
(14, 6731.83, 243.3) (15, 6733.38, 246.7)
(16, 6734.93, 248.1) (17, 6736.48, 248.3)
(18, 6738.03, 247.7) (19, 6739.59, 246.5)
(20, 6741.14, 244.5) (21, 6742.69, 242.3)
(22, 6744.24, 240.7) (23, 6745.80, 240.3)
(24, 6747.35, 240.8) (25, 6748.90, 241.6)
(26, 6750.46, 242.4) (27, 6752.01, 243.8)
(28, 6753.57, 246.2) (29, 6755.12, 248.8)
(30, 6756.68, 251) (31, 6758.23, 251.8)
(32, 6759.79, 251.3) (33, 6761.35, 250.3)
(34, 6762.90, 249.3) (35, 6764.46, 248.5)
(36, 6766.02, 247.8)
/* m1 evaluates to 246.7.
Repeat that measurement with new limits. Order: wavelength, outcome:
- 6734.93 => 248.1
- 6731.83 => 243.3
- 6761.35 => 250.3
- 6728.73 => 232.9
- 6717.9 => 239.3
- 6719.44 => 238.2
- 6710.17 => 245.4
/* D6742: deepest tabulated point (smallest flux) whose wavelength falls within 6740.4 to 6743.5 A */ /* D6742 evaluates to 242.3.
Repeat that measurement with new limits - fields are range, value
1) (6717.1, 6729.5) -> 229.3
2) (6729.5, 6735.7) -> 238.1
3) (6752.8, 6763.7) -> 246.2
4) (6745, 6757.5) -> 240.3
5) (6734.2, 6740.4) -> 246.5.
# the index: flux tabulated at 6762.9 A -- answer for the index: 249.3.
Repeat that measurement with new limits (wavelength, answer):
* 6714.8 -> 242.1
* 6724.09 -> 231.3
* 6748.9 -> 241.6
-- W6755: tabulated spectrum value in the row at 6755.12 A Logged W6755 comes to 248.8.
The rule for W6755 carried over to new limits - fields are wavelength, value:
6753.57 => 246.2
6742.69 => 242.3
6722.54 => 234.2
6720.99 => 236.6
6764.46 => 248.5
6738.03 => 247.7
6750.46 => 242.4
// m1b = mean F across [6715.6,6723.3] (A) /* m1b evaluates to 238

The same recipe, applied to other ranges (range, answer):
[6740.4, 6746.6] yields 242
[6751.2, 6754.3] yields 245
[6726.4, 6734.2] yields 238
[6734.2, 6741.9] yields 247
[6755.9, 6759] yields 252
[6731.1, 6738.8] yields 247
